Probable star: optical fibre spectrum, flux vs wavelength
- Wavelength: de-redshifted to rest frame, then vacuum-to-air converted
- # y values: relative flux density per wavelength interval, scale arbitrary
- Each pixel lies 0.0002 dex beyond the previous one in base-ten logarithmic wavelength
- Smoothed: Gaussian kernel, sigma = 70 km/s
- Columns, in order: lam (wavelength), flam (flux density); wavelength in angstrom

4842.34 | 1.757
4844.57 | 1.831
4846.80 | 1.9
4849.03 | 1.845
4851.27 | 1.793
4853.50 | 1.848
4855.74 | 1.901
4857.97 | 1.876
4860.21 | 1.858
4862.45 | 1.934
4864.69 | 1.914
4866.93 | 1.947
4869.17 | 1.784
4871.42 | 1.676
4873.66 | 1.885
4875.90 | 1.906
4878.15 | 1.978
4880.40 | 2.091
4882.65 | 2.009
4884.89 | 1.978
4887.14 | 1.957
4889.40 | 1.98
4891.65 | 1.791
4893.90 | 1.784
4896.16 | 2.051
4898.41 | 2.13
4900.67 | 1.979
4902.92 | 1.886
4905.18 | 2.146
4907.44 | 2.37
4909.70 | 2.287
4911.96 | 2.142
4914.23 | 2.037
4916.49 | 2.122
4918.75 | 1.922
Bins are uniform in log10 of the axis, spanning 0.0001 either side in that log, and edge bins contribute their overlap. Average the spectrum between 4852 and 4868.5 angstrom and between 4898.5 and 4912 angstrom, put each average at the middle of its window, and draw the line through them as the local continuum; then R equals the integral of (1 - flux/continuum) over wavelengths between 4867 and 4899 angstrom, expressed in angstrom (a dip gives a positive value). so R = 1.4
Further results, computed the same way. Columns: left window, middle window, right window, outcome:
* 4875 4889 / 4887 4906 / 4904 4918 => 1.1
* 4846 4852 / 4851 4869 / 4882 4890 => 0.0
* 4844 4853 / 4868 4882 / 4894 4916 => 0.5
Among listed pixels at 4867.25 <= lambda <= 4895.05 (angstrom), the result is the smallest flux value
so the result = 1.676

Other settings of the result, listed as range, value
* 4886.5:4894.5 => 1.784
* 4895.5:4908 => 1.886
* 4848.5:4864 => 1.793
